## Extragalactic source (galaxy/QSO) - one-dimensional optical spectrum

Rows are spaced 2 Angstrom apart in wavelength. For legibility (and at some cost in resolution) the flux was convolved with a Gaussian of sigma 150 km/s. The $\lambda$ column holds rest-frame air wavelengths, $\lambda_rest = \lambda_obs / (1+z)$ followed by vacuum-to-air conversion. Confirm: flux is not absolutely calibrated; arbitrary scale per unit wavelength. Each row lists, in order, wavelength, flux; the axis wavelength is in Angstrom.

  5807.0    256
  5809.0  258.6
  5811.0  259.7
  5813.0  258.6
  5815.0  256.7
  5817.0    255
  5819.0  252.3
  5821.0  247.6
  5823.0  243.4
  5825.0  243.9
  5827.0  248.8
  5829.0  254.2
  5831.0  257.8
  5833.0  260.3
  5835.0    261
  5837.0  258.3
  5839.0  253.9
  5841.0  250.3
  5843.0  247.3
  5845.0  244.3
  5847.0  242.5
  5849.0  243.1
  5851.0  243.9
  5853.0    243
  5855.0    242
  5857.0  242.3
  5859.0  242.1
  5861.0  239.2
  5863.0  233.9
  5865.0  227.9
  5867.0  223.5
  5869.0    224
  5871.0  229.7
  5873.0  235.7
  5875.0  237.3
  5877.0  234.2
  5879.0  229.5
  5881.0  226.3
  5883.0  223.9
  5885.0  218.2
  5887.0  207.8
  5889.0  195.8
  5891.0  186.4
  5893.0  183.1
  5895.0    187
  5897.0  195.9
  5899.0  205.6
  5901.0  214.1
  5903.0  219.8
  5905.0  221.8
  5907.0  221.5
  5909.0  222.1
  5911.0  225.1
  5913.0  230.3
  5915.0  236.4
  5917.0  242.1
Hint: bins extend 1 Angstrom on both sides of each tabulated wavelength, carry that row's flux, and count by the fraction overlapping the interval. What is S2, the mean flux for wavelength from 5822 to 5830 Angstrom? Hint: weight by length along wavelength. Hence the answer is 248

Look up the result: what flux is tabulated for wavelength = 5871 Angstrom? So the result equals 229.7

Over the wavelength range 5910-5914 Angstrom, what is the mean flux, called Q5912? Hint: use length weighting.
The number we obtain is 228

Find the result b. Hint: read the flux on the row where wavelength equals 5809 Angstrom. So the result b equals 258.6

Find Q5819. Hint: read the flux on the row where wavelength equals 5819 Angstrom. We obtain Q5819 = 252.3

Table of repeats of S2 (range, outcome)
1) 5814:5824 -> 251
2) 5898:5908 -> 217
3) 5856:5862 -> 241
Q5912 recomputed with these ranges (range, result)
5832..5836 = 261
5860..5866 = 234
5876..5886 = 226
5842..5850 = 244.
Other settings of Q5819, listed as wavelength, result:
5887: 207.8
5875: 237.3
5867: 223.5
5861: 239.2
